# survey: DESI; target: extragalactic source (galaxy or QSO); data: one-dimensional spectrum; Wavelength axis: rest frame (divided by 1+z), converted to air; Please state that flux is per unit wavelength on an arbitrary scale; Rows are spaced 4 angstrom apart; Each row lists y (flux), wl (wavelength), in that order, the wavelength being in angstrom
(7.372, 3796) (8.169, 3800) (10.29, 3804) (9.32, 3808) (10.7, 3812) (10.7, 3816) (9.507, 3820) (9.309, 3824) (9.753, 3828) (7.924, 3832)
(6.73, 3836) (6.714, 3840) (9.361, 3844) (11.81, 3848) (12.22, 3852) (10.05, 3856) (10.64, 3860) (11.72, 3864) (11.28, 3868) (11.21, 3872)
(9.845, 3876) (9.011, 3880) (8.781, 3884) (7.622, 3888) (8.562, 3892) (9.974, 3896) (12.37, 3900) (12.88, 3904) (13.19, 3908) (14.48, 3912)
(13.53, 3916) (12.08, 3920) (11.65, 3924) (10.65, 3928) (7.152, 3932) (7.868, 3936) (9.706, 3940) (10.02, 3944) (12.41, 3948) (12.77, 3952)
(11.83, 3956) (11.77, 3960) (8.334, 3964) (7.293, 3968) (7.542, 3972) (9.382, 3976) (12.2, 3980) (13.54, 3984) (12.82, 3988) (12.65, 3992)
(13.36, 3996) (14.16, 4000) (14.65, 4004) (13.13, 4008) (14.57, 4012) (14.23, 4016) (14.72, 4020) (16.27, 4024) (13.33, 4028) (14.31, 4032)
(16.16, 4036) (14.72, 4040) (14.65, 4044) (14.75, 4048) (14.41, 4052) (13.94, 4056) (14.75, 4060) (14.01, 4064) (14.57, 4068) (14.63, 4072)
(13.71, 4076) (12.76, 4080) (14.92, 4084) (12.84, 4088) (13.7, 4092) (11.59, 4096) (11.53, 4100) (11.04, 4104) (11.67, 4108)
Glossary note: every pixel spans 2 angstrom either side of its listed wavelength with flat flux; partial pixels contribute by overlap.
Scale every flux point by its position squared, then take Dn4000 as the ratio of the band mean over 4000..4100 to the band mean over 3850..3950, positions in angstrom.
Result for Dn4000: 1.4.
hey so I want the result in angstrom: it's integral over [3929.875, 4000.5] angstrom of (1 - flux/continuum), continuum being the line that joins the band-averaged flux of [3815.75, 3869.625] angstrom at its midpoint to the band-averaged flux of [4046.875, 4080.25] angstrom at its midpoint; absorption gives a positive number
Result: 8.85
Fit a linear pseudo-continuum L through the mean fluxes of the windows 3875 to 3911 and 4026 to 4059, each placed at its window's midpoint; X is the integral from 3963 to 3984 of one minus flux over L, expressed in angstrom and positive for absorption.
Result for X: 5.4 angstrom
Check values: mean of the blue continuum 10.4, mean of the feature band 9.42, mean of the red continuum 14.5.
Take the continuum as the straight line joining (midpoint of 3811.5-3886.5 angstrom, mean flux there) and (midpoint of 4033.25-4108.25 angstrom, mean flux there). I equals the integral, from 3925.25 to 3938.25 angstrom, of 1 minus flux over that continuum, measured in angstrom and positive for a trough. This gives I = 2.91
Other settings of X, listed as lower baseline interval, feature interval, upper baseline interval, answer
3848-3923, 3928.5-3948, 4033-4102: 4.5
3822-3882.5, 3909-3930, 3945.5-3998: -3.8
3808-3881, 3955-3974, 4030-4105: 4.4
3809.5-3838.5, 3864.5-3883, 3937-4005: -0.9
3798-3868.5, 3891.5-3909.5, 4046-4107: -1.3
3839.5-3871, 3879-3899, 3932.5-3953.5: 3.0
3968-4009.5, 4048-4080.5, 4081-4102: -3.9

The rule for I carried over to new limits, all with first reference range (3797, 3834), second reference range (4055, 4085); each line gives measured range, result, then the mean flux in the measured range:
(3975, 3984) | 0.7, 11.6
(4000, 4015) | -1.3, 14.1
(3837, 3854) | 0.3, 9.83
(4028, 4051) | -2.0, 14.8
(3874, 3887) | 1.9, 9.09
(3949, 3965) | 0.8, 11.4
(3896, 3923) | -3.9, 12.8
